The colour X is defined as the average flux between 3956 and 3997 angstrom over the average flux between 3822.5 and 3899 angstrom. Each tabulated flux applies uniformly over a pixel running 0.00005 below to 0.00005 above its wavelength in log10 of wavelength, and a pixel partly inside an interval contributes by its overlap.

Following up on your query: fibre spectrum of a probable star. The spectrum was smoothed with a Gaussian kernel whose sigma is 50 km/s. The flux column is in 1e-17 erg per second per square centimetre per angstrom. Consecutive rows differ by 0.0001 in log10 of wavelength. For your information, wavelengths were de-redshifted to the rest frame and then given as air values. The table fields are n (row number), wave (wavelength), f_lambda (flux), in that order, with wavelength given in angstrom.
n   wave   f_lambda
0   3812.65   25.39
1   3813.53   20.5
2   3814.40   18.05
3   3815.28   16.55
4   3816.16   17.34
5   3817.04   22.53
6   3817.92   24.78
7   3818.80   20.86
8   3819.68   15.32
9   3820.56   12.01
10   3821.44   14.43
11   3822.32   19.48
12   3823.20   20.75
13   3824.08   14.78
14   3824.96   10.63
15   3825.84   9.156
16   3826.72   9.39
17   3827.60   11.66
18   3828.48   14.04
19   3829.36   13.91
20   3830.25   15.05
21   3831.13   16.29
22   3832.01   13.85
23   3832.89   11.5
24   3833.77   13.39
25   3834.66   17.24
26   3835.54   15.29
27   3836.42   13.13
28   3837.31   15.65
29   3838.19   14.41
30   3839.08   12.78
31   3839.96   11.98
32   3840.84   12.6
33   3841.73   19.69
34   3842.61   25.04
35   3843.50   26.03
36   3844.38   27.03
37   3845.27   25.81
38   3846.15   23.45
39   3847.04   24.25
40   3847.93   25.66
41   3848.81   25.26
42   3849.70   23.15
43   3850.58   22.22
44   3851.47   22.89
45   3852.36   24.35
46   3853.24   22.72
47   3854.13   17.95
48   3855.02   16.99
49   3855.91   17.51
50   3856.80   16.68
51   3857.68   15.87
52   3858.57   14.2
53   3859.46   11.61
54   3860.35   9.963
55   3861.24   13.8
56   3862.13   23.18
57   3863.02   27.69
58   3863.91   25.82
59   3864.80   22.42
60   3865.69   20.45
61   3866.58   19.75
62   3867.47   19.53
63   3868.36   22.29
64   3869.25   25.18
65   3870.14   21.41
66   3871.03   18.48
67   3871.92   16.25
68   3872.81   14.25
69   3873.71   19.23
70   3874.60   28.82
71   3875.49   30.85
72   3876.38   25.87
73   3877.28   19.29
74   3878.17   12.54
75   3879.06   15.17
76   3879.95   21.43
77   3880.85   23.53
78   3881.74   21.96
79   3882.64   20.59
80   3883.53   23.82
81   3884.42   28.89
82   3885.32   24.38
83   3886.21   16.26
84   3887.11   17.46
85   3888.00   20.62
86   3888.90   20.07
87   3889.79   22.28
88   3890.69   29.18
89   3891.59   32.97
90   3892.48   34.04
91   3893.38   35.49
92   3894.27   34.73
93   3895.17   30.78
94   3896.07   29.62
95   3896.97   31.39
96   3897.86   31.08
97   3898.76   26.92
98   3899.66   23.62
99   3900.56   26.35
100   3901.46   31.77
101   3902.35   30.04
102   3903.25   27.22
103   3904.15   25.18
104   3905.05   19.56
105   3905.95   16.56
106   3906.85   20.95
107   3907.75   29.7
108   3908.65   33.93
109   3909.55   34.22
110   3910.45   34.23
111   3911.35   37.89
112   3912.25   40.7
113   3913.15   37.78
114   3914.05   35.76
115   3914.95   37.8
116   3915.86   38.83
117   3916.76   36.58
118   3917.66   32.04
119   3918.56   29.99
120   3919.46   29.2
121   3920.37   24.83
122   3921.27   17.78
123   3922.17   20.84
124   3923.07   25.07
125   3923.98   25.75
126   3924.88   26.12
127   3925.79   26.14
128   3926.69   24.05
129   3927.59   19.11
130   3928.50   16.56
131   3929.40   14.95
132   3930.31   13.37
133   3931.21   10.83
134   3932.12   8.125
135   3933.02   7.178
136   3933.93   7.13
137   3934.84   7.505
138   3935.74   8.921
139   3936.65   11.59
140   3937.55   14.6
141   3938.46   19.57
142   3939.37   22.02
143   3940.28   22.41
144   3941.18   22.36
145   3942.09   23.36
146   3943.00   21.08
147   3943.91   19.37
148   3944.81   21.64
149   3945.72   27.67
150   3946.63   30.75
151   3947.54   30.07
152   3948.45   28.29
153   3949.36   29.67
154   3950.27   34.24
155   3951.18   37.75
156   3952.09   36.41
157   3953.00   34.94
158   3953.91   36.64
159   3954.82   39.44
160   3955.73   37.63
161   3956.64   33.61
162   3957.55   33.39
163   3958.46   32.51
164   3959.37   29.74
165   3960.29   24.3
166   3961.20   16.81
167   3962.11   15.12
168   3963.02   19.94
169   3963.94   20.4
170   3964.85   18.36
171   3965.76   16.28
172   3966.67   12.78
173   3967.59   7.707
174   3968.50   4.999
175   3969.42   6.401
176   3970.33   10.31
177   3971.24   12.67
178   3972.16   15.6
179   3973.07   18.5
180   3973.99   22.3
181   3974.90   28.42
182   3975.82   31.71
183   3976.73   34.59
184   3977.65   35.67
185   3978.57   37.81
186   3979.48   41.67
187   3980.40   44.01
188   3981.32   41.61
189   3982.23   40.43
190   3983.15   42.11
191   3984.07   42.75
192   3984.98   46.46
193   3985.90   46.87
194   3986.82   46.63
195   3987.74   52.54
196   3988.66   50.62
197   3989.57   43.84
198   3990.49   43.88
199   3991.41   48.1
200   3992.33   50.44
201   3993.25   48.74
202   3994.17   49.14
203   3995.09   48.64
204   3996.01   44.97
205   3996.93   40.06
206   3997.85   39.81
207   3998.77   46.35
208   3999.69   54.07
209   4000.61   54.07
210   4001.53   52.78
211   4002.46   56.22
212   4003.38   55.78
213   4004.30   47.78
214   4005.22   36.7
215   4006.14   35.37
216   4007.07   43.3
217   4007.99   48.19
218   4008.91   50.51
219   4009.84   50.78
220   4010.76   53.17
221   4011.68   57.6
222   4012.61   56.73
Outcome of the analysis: 1.57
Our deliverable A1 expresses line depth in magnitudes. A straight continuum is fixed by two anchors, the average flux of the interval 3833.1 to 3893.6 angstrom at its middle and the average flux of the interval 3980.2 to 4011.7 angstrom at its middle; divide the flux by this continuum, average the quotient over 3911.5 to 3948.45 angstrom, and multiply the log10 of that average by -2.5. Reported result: 0.411 mag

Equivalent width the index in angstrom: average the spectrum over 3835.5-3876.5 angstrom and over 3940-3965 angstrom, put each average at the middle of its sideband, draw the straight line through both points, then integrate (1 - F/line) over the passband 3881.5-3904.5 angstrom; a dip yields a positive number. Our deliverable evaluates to -3.61 angstrom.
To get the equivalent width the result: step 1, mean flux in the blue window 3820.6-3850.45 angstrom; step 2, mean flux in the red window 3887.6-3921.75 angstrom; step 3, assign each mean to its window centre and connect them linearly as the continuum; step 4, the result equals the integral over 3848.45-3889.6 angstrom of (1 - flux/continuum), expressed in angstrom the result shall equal 4.68 angstrom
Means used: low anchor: 17.2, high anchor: 29.8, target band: 20.5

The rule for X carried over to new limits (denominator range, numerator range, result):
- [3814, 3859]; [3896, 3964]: 1.45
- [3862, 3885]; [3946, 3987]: 1.32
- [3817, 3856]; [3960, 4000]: 1.86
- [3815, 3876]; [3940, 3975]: 1.29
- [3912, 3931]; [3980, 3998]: 1.70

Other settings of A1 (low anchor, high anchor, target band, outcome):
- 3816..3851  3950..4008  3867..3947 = 0.10 mag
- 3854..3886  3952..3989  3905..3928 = -0.19 mag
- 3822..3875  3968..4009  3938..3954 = 0.21 mag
